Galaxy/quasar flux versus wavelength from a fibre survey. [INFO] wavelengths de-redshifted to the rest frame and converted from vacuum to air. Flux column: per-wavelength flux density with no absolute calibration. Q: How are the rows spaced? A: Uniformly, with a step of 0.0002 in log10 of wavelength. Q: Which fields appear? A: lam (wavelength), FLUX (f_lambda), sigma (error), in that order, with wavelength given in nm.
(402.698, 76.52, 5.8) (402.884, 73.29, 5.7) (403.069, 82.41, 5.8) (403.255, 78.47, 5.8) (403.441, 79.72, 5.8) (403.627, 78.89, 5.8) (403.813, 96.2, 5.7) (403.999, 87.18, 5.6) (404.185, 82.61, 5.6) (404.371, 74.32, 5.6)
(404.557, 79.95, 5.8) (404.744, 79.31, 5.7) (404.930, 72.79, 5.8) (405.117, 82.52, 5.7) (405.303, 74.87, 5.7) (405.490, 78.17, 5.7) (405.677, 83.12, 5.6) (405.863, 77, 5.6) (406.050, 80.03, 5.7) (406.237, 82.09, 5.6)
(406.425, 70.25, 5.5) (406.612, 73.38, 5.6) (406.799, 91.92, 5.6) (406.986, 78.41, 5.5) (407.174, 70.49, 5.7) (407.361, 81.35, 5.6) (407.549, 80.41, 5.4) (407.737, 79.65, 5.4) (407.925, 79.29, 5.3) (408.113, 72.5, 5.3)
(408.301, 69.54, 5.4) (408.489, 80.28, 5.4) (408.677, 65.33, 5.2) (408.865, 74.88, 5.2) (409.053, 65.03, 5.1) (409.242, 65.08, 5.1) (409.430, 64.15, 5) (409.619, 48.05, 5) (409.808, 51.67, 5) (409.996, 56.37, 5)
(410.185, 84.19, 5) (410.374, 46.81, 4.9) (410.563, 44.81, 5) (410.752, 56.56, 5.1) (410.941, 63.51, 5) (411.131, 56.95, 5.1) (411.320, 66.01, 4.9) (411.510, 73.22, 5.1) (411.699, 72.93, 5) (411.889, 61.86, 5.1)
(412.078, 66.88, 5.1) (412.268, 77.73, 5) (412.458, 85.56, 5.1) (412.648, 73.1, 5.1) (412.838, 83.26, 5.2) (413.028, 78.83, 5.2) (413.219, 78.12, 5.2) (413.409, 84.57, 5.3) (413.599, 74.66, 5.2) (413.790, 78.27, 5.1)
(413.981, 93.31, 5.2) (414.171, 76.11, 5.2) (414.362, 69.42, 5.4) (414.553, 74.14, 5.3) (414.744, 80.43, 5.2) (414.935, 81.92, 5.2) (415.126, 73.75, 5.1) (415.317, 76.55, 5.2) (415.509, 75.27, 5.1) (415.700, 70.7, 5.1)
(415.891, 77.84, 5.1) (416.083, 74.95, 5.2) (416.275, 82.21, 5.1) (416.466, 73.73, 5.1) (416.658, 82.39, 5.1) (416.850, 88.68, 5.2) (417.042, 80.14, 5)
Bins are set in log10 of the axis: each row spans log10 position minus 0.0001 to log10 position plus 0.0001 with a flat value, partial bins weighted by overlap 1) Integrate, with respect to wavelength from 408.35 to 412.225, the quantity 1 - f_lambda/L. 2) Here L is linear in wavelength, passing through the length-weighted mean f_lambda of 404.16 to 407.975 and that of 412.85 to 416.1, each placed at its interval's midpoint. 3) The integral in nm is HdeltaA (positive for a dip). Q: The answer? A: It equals 0.73 nm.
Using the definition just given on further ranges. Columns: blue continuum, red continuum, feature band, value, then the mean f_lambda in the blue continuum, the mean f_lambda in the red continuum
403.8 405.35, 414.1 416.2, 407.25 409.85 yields 0.28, 80.5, 75.6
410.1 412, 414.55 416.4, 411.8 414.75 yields -0.31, 62.6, 76.9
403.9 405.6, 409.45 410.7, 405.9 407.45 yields -0.17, 79.2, 55.9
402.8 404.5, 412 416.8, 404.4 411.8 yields 0.83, 81.5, 77.9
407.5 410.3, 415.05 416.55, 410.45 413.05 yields 0.13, 68.7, 75.7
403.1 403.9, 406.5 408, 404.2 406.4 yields 0.08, 83.1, 79.3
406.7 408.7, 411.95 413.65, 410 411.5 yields 0.34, 77.6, 77.9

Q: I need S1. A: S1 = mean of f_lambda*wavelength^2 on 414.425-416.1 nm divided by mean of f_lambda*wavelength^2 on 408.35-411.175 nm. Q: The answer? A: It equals 1.27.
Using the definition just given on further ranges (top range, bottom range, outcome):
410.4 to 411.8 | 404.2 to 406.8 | 0.81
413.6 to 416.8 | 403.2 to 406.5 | 1.02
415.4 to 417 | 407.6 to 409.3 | 1.12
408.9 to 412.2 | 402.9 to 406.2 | 0.79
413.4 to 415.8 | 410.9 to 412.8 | 1.11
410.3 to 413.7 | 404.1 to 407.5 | 0.91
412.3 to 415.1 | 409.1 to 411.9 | 1.32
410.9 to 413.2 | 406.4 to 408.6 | 0.95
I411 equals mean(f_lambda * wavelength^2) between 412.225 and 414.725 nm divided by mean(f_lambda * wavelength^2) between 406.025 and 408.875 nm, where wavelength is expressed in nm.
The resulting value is 1.06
